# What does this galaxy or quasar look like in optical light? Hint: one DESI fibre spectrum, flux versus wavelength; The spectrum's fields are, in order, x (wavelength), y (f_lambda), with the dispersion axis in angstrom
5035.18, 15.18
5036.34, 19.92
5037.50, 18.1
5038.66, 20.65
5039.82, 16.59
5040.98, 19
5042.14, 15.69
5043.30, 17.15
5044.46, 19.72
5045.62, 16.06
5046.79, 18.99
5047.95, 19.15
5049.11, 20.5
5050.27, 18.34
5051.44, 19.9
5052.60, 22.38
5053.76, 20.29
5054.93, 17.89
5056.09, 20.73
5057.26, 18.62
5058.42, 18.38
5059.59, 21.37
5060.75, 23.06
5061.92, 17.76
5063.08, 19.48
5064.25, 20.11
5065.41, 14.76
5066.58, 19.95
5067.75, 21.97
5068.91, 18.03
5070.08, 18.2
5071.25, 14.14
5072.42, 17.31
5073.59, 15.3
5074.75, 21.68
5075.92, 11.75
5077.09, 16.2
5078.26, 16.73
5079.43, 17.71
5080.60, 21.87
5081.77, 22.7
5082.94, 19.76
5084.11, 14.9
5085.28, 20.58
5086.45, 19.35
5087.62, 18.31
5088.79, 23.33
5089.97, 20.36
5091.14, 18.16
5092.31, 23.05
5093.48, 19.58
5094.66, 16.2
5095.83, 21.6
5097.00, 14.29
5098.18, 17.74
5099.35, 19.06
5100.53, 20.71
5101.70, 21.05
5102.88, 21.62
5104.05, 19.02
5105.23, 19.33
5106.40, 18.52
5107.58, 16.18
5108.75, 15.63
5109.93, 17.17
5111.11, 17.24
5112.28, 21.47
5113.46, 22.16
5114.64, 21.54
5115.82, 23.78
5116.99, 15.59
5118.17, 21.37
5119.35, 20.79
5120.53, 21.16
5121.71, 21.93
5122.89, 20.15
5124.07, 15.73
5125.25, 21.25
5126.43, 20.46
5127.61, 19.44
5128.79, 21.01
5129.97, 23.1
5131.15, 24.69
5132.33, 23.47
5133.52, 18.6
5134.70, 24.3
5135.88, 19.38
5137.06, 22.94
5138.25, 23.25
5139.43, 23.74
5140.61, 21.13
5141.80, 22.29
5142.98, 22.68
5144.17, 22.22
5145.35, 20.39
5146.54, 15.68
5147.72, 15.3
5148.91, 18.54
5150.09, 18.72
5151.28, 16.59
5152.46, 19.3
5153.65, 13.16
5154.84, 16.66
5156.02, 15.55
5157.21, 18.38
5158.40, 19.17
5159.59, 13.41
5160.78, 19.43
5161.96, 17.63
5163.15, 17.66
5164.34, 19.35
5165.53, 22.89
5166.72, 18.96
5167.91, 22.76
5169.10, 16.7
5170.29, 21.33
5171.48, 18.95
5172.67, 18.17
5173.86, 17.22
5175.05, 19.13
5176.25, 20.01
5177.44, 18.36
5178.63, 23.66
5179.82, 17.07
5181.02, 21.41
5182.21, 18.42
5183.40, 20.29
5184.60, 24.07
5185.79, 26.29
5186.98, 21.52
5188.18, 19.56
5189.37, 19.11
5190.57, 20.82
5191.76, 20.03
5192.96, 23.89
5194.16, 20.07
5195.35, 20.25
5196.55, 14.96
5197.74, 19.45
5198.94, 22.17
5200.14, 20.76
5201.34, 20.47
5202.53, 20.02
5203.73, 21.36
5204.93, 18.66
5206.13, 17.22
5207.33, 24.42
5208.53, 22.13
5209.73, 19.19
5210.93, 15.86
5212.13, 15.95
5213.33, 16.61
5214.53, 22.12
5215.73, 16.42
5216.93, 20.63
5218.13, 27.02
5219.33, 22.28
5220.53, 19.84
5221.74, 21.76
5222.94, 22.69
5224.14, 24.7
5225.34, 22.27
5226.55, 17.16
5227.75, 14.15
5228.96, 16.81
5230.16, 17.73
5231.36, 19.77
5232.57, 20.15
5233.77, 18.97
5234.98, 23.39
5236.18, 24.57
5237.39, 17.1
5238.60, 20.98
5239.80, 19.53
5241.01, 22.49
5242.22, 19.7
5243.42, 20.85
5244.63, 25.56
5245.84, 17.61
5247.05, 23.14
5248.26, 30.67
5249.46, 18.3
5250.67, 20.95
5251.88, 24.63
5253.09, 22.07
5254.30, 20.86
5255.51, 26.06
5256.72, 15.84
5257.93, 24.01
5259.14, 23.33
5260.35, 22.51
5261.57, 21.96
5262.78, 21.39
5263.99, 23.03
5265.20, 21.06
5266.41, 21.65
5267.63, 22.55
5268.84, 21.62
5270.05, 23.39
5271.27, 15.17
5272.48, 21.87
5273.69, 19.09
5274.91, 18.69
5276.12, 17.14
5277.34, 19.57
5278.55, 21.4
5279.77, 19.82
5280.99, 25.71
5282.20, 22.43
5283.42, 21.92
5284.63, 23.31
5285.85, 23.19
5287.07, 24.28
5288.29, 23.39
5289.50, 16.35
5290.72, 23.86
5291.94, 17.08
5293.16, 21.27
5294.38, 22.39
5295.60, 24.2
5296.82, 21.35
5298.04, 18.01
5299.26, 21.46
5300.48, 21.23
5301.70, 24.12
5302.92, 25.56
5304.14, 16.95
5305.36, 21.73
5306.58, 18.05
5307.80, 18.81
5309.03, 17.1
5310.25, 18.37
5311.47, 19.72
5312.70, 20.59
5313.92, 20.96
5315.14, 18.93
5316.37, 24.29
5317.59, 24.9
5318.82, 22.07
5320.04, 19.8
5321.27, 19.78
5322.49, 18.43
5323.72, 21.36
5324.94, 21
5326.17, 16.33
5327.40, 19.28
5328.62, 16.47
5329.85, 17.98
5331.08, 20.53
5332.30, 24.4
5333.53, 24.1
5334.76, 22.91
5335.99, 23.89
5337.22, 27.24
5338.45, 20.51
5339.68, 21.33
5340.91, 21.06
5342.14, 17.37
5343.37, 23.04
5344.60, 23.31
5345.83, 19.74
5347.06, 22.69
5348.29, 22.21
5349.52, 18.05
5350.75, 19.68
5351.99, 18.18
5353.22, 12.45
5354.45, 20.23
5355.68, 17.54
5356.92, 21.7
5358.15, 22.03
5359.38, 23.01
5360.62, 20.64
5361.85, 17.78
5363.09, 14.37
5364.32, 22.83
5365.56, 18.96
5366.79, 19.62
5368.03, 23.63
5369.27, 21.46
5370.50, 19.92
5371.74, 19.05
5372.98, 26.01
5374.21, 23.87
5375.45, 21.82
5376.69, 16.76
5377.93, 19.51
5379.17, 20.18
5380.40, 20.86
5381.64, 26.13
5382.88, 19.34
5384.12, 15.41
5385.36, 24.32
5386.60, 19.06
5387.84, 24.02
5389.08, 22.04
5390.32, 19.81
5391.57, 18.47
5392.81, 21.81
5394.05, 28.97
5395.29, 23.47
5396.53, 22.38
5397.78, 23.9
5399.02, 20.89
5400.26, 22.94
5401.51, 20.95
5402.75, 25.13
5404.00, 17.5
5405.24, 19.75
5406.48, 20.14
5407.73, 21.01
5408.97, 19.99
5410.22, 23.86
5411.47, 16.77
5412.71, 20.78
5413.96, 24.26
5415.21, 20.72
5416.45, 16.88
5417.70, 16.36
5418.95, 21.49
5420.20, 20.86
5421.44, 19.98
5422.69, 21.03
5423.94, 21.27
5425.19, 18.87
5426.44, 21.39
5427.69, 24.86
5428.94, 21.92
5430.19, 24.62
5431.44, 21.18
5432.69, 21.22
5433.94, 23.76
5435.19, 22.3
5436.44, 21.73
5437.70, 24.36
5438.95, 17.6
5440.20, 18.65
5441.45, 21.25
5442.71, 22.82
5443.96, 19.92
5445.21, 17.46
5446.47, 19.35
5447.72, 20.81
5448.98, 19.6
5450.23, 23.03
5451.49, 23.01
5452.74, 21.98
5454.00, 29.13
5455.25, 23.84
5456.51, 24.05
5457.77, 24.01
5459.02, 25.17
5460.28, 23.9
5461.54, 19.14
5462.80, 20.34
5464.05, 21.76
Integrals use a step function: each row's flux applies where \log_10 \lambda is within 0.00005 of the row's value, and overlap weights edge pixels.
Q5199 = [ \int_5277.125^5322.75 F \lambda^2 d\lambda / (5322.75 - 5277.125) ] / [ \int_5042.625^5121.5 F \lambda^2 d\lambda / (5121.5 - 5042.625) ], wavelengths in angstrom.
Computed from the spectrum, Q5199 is 1.2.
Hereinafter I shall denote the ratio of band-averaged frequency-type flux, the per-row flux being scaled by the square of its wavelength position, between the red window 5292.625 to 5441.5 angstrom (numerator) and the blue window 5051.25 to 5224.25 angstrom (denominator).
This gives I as 1.16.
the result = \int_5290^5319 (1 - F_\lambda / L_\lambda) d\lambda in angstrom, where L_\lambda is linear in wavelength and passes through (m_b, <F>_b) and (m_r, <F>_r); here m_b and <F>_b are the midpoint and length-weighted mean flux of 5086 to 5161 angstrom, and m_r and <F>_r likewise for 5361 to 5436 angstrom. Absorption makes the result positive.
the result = -0.4 angstrom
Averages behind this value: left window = 19.6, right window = 21.1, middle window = 20.9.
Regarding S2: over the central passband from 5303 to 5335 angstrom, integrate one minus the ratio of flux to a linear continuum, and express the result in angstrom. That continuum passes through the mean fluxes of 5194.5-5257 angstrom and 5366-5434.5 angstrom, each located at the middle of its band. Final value 1.1 angstrom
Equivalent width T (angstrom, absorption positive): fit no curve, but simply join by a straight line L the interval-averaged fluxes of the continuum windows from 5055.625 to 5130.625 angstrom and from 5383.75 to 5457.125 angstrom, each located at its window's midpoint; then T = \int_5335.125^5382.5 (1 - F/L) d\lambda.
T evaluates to 0.6 angstrom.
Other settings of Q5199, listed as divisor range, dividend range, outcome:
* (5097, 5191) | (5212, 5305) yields 1.12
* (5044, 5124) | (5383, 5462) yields 1.28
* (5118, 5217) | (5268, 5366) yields 1.10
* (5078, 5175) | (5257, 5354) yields 1.15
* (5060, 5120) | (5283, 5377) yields 1.20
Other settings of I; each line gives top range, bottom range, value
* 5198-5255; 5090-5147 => 1.06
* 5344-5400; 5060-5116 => 1.23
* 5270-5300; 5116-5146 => 1.05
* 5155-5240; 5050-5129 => 1.08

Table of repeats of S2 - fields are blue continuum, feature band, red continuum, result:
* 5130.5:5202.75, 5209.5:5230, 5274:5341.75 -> 0.61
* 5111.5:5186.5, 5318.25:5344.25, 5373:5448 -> -0.12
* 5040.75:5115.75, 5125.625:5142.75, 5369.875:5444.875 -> -2.34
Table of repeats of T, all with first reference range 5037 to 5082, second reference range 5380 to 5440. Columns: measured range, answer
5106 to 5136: -1.8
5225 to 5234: 0.8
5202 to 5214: 0.4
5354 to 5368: 0.6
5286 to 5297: -0.6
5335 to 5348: -0.8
